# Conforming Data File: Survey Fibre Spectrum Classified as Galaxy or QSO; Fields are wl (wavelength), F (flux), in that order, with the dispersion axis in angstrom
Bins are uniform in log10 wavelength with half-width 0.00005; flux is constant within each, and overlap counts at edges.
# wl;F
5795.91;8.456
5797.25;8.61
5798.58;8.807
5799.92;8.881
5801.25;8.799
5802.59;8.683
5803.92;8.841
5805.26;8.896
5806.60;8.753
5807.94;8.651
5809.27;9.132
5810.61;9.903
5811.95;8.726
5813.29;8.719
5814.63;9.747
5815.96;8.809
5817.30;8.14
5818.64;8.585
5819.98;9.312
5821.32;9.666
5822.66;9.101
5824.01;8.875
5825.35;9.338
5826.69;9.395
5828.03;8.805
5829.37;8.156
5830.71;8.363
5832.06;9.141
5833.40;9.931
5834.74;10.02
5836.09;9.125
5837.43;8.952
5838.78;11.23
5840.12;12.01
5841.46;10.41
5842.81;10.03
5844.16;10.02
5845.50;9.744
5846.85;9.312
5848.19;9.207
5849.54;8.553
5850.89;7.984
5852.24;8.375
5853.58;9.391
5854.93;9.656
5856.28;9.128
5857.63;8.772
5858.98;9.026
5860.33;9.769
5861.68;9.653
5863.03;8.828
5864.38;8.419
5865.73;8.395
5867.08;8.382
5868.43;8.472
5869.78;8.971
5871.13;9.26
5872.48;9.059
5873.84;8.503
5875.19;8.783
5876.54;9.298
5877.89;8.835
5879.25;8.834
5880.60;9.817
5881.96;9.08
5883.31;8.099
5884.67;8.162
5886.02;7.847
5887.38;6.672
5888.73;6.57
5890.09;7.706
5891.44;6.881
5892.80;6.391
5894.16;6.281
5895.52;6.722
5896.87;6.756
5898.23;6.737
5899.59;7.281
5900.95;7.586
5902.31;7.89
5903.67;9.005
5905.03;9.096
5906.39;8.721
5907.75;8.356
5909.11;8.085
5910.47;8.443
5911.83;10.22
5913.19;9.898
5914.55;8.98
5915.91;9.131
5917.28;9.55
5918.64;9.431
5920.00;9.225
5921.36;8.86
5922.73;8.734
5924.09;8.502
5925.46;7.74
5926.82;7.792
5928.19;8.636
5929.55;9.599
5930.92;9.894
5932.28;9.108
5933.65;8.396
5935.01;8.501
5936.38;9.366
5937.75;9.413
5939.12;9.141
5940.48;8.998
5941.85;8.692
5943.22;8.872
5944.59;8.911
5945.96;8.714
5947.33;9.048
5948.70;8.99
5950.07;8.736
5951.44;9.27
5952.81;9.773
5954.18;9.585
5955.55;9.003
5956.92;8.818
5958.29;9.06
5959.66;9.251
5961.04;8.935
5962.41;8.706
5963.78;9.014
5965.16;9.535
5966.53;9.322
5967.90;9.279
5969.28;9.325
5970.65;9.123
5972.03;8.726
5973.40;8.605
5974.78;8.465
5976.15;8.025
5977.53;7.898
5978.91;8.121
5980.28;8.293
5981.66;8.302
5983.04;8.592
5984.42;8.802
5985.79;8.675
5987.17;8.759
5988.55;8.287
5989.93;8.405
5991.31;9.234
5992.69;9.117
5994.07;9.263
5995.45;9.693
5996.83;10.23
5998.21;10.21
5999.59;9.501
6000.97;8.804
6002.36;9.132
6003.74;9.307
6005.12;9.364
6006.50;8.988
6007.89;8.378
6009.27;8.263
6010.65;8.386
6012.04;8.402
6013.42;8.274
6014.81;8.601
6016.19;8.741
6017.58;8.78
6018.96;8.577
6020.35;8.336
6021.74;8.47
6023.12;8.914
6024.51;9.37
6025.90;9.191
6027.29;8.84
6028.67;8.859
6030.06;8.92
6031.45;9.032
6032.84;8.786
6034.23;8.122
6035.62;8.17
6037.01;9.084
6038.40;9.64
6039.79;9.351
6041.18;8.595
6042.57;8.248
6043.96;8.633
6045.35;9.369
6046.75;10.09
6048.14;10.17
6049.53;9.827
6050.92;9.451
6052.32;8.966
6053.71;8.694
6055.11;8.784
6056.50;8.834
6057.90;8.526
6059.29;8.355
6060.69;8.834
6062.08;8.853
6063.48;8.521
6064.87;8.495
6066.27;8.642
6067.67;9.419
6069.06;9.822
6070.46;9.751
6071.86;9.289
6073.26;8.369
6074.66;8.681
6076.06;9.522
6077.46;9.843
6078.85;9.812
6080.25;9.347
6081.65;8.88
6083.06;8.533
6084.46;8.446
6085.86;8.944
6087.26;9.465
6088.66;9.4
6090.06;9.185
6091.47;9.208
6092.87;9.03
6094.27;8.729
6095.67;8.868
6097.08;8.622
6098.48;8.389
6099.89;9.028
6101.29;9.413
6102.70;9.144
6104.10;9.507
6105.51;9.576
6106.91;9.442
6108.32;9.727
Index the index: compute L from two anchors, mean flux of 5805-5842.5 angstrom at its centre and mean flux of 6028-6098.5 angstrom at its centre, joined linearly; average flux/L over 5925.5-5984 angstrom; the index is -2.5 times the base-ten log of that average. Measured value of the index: 0.03 mag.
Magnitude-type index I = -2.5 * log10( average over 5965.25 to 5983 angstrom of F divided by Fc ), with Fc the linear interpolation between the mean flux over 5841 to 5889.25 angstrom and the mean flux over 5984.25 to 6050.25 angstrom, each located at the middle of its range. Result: 0.035 mag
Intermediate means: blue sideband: 8.87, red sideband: 8.97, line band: 8.65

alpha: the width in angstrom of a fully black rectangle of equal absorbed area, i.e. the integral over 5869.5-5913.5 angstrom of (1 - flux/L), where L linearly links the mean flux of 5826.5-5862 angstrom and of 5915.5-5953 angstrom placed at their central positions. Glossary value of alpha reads 4.9 angstrom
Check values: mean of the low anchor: 9.41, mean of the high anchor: 8.95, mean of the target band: 8.16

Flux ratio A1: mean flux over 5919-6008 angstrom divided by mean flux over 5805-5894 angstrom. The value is 1.00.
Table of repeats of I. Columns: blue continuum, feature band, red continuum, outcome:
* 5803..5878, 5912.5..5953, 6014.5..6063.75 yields 0.006 mag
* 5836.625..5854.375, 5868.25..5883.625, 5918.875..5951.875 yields 0.050 mag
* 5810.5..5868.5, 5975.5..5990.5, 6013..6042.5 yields 0.064 mag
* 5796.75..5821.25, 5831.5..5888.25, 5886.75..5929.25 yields -0.073 mag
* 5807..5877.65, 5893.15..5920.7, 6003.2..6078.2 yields 0.092 mag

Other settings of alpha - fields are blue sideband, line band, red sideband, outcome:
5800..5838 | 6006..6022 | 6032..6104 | 0.91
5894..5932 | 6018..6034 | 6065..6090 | 0.25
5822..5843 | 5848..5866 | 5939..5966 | 0.95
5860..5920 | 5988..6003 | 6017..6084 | -0.83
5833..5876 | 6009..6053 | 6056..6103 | 0.82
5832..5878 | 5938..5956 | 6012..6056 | 0.06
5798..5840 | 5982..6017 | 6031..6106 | 0.51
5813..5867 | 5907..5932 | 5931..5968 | 0.45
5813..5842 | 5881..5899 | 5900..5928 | 3.34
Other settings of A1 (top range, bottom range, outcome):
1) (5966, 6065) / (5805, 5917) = 1.01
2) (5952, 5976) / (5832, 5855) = 0.94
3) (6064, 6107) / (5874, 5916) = 1.12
